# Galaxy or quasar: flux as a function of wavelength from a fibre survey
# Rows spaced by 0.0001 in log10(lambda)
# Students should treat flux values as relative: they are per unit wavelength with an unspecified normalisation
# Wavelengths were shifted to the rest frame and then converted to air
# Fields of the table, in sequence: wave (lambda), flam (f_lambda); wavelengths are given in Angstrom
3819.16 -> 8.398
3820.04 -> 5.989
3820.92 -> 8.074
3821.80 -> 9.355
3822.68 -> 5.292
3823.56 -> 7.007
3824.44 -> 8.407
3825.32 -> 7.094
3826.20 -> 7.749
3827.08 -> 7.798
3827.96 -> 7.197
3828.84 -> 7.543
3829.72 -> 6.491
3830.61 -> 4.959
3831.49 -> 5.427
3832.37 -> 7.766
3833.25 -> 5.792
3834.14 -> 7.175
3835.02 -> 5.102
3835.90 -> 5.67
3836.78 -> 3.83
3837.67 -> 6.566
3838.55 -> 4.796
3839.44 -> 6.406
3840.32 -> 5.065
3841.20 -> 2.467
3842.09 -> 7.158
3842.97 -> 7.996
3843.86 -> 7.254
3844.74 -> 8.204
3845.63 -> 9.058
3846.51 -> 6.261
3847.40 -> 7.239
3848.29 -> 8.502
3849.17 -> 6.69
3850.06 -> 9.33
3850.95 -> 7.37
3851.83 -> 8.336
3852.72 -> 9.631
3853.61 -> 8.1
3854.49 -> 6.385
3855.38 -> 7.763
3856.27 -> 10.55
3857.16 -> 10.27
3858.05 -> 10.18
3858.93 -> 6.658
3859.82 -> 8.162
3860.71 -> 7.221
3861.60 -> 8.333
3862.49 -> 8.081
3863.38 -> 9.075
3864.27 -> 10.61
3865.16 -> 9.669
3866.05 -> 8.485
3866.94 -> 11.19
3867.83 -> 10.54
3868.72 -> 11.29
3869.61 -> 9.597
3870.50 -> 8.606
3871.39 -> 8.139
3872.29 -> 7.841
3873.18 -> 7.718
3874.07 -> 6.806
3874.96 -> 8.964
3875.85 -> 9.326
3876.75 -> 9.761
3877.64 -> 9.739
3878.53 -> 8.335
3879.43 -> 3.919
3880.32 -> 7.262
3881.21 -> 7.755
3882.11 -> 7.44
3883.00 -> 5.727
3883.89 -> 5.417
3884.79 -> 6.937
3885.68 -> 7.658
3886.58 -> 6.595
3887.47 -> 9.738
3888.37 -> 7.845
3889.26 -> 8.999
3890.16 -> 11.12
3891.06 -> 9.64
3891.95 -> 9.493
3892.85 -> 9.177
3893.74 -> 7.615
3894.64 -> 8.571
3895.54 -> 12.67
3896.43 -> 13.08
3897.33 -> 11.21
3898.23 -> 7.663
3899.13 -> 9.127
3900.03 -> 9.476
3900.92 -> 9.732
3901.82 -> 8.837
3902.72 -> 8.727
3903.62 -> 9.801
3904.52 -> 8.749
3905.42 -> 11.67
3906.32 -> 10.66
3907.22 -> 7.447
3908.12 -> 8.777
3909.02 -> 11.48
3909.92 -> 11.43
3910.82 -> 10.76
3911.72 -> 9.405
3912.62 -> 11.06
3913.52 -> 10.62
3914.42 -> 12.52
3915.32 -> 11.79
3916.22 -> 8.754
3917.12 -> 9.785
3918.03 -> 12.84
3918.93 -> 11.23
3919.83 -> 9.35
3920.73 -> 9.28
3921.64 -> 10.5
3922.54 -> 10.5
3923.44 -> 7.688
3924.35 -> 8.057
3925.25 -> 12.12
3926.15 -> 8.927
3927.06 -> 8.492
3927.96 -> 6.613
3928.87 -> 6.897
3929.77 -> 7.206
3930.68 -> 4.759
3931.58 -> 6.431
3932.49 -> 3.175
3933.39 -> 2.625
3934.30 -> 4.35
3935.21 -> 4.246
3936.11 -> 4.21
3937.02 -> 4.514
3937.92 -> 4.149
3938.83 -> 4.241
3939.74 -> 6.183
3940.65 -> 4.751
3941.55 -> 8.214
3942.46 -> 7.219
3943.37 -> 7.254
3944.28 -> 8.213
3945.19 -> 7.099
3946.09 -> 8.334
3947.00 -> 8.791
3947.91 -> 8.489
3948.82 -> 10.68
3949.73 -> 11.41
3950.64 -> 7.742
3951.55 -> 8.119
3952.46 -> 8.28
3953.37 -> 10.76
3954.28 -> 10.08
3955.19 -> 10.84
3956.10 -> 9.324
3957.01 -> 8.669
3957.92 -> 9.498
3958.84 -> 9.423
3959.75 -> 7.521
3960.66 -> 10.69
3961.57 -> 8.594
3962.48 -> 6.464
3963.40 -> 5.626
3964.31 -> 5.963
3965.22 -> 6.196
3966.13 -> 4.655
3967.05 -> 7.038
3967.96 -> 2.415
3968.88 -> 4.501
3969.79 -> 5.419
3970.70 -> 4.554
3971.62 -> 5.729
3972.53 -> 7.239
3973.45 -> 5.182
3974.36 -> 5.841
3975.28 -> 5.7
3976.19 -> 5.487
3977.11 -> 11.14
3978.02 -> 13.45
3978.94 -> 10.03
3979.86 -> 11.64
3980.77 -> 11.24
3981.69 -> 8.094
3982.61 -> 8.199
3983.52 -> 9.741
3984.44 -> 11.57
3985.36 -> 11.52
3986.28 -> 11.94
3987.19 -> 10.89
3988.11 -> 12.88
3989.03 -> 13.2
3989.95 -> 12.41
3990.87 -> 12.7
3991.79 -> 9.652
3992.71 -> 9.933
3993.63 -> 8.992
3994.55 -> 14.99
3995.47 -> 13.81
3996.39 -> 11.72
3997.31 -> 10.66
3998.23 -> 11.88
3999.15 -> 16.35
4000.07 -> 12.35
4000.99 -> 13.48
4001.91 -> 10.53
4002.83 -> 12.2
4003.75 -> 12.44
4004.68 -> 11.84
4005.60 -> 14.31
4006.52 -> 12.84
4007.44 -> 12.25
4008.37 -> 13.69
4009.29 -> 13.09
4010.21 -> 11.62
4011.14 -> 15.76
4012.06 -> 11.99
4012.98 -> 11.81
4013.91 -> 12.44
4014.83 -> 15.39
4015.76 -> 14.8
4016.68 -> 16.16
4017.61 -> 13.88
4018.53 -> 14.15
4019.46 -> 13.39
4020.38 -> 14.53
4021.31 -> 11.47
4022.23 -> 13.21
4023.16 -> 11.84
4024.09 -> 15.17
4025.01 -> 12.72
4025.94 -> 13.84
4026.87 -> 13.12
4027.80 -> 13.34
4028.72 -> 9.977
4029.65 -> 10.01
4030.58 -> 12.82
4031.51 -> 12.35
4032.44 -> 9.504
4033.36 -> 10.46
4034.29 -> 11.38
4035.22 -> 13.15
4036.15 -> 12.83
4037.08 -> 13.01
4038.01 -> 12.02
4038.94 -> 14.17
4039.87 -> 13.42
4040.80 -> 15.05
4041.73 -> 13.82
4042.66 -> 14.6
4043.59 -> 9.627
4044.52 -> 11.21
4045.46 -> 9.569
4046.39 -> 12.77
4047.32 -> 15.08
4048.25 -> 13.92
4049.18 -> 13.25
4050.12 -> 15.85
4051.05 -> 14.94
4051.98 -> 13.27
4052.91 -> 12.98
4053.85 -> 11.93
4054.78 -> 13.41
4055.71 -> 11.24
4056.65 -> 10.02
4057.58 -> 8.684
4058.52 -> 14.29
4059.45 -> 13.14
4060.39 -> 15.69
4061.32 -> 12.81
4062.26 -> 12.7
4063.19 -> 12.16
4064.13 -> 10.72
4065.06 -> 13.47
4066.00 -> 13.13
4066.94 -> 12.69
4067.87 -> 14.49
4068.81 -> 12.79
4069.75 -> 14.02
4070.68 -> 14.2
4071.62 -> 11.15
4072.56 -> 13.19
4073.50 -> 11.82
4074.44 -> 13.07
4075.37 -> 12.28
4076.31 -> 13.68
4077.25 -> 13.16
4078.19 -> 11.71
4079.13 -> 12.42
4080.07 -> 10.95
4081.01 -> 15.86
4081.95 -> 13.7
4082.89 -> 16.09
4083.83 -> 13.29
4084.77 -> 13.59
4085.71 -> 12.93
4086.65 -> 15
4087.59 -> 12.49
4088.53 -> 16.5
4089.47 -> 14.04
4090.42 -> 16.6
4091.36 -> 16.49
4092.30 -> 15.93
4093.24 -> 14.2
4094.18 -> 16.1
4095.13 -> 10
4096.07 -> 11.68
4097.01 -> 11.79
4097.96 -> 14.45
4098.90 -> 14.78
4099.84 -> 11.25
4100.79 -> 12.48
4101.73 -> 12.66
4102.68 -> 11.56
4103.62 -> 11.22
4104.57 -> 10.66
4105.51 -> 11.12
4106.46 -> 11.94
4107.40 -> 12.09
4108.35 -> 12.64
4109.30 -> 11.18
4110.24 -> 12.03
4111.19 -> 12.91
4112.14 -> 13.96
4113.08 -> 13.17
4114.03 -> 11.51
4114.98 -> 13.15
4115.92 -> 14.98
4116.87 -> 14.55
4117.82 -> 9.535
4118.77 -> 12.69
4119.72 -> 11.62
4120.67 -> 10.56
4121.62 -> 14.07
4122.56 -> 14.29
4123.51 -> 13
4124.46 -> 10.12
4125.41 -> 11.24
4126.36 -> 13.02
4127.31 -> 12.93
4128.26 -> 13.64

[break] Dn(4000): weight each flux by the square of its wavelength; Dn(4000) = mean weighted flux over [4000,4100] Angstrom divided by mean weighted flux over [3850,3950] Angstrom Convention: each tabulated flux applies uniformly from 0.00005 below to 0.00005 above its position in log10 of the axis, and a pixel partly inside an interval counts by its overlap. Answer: 1.66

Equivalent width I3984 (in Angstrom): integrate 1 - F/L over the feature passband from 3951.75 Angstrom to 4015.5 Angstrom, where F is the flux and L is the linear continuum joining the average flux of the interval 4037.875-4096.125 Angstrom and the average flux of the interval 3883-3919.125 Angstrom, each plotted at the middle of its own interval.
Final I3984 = 7.7 Angstrom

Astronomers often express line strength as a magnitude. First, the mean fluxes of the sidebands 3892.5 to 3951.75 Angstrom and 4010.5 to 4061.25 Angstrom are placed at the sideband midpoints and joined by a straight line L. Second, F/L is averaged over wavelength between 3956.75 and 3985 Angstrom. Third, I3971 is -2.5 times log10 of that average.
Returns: 0.34 mag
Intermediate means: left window 8.56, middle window 7.67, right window 12.9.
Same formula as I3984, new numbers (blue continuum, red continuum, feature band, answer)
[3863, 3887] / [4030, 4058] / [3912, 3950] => 6.81 Angstrom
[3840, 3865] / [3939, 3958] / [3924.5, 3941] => 5.06 Angstrom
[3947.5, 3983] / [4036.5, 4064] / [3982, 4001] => -4.52 Angstrom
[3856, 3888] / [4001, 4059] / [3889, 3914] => -1.80 Angstrom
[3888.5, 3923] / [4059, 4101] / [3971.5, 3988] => 3.19 Angstrom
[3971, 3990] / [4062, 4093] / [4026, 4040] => -0.48 Angstrom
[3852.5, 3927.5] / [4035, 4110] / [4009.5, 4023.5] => -1.94 Angstrom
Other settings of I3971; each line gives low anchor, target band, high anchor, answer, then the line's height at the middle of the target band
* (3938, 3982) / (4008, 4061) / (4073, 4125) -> -0.223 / 10.6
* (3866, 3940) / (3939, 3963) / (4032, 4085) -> 0.166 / 9.9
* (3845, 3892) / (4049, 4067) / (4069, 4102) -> 0.006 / 12.9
